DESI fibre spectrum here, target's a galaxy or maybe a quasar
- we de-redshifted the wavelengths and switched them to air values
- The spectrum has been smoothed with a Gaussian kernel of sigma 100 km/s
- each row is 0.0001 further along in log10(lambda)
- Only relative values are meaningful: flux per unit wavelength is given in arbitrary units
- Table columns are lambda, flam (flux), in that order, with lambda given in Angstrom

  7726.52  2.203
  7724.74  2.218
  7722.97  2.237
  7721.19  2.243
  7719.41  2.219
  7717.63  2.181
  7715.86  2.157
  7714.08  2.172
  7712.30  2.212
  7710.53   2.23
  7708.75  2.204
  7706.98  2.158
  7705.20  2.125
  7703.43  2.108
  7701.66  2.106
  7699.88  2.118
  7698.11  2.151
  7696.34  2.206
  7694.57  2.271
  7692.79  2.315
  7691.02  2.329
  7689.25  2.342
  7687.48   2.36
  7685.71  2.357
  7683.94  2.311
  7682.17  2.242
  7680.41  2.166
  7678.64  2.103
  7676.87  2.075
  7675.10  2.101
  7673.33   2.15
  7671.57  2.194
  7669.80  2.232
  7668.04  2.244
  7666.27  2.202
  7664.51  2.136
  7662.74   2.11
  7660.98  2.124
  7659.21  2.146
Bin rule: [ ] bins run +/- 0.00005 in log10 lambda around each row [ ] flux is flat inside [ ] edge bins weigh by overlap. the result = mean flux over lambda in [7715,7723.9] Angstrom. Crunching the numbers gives 2.21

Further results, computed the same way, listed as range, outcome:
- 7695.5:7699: 2.18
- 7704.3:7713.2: 2.19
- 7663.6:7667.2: 2.17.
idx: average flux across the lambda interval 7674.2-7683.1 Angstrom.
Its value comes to 2.14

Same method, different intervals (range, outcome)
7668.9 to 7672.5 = 2.22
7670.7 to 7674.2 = 2.18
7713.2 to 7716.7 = 2.16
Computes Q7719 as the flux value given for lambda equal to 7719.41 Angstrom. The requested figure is 2.219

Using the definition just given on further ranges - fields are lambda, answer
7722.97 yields 2.237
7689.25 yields 2.342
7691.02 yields 2.329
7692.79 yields 2.315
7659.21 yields 2.146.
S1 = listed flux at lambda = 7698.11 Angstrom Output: 2.151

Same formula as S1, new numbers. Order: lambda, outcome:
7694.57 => 2.271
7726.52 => 2.203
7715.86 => 2.157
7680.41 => 2.166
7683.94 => 2.311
